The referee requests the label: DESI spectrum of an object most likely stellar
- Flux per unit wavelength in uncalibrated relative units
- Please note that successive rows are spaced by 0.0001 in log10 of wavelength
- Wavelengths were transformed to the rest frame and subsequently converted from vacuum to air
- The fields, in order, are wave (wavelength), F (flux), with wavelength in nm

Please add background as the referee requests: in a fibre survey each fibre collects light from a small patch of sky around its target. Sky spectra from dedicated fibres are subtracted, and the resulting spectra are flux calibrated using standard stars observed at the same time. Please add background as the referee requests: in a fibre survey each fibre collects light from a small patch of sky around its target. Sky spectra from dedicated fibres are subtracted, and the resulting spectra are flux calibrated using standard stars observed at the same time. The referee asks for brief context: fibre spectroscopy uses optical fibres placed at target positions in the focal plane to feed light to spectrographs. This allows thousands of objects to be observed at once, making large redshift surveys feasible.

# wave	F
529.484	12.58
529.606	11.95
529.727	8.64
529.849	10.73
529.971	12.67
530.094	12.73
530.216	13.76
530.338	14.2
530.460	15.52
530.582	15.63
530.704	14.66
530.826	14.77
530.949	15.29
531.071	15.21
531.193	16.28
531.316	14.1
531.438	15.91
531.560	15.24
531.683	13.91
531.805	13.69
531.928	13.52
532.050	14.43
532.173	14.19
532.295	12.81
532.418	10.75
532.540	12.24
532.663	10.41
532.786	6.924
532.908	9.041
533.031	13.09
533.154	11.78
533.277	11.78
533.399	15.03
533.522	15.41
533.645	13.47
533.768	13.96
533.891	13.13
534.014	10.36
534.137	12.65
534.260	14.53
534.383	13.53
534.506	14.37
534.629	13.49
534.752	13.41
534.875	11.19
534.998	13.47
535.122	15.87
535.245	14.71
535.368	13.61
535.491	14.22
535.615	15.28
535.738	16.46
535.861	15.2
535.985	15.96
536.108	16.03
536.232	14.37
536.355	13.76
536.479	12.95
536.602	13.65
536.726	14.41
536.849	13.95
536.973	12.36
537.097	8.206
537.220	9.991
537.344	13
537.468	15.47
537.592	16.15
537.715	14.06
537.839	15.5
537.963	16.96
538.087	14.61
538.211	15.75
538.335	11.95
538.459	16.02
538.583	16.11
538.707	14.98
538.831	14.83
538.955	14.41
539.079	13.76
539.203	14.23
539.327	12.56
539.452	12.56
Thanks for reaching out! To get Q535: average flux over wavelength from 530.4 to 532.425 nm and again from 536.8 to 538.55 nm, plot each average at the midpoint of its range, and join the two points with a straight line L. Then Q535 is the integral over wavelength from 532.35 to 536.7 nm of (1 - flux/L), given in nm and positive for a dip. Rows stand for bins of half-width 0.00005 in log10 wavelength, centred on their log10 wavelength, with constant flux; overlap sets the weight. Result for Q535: 0.271 nm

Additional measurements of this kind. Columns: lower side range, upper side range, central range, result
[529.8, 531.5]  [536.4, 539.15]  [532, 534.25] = 0.306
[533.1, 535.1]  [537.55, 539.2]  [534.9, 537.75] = 0.026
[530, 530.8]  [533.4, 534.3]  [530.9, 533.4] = 0.152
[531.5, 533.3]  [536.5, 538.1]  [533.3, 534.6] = -0.090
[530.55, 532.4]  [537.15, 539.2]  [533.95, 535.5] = 0.115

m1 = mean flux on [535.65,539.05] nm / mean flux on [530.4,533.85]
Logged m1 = 1.06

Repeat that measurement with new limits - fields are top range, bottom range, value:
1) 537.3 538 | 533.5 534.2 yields 1.17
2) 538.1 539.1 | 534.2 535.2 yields 1.07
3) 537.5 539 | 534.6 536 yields 1.05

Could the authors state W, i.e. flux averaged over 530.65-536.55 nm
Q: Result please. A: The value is 13.7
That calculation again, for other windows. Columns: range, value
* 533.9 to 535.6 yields 13.5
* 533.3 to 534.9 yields 13.4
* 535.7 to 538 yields 14.1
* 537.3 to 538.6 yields 15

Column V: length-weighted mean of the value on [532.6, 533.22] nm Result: 10.3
